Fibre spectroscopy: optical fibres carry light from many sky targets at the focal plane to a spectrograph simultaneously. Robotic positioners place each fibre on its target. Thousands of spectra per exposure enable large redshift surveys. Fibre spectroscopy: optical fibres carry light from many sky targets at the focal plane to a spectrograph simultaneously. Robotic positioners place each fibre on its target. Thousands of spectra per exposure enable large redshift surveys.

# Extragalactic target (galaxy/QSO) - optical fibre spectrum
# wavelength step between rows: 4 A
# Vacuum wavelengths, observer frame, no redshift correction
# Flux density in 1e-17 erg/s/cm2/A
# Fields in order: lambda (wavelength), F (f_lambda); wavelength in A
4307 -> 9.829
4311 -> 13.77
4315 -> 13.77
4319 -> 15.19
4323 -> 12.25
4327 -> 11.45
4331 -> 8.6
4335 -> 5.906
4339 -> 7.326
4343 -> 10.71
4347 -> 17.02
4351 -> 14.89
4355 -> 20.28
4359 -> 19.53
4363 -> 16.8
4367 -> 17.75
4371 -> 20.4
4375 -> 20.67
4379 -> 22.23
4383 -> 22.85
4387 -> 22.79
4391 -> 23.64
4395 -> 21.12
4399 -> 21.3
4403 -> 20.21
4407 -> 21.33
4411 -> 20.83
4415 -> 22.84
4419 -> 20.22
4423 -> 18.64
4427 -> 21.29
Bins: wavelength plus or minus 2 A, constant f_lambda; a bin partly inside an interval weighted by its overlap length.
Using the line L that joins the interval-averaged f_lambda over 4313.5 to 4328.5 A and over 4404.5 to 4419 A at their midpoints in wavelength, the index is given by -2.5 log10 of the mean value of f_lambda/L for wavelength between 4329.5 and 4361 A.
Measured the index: 0.194 mag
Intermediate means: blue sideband 13.2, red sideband 21.4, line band 13.1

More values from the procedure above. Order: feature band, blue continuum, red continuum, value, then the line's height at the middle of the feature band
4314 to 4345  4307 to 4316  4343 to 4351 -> 0.29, 13.9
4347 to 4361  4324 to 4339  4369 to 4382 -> -0.20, 15.1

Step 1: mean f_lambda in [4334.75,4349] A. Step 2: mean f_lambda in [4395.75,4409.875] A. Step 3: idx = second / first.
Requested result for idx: 1.9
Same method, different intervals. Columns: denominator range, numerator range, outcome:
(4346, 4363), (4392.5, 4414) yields 1.18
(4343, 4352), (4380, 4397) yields 1.51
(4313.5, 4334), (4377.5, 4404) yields 1.85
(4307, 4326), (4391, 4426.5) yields 1.59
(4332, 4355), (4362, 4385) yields 1.71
